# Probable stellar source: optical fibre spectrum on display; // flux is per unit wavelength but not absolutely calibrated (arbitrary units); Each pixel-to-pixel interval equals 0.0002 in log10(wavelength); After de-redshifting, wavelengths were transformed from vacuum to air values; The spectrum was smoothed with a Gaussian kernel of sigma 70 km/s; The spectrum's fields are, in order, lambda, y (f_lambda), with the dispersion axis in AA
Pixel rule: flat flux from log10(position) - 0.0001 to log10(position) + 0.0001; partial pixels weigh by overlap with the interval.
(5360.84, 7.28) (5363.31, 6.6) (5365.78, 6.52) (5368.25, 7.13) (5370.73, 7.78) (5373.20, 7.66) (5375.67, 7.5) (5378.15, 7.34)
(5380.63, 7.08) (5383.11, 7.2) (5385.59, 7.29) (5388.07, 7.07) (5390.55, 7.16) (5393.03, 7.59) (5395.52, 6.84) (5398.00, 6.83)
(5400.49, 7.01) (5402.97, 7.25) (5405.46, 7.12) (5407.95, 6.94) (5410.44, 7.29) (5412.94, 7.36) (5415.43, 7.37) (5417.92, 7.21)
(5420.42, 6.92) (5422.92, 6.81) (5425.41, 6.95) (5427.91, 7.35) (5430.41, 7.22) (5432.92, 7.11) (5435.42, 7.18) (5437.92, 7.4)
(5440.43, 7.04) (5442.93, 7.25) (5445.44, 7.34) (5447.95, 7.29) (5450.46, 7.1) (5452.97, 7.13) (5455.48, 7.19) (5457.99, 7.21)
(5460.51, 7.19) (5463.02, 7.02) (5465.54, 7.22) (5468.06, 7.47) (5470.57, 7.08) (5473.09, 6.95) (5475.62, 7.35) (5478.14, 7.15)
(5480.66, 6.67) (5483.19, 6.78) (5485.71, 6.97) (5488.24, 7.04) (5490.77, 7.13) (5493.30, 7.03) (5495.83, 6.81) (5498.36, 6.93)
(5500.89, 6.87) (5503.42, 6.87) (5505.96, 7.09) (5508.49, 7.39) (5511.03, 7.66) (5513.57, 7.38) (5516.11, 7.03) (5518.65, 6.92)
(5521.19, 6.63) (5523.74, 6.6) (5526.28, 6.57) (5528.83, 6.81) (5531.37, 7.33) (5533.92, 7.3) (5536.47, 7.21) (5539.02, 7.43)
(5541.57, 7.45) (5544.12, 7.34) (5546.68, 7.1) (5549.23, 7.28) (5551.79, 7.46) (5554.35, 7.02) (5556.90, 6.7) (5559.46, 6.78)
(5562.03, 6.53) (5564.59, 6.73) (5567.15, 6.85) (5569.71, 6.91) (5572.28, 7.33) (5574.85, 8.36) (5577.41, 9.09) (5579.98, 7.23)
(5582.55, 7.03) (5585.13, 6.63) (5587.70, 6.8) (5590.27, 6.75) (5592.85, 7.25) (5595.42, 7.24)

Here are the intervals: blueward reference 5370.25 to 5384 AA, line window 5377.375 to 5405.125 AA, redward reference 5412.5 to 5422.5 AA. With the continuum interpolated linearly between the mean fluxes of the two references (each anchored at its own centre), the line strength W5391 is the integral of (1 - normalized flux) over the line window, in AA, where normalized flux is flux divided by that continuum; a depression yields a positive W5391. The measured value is 0.7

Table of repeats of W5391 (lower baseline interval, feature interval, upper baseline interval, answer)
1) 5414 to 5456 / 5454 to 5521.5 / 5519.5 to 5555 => 0.5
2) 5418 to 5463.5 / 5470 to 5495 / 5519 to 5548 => 0.4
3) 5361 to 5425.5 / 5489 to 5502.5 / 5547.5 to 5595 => 0.4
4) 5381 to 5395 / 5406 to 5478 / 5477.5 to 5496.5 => -1.0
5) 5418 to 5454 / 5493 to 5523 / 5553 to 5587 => 0.5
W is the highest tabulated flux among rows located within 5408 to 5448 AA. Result 7.4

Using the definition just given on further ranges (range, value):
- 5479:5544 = 7.66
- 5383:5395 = 7.59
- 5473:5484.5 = 7.35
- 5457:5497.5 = 7.47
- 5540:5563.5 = 7.46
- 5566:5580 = 9.09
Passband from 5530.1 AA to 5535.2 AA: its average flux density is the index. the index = 7.31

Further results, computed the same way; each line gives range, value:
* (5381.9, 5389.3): 7.19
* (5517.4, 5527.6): 6.68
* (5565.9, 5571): 6.88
